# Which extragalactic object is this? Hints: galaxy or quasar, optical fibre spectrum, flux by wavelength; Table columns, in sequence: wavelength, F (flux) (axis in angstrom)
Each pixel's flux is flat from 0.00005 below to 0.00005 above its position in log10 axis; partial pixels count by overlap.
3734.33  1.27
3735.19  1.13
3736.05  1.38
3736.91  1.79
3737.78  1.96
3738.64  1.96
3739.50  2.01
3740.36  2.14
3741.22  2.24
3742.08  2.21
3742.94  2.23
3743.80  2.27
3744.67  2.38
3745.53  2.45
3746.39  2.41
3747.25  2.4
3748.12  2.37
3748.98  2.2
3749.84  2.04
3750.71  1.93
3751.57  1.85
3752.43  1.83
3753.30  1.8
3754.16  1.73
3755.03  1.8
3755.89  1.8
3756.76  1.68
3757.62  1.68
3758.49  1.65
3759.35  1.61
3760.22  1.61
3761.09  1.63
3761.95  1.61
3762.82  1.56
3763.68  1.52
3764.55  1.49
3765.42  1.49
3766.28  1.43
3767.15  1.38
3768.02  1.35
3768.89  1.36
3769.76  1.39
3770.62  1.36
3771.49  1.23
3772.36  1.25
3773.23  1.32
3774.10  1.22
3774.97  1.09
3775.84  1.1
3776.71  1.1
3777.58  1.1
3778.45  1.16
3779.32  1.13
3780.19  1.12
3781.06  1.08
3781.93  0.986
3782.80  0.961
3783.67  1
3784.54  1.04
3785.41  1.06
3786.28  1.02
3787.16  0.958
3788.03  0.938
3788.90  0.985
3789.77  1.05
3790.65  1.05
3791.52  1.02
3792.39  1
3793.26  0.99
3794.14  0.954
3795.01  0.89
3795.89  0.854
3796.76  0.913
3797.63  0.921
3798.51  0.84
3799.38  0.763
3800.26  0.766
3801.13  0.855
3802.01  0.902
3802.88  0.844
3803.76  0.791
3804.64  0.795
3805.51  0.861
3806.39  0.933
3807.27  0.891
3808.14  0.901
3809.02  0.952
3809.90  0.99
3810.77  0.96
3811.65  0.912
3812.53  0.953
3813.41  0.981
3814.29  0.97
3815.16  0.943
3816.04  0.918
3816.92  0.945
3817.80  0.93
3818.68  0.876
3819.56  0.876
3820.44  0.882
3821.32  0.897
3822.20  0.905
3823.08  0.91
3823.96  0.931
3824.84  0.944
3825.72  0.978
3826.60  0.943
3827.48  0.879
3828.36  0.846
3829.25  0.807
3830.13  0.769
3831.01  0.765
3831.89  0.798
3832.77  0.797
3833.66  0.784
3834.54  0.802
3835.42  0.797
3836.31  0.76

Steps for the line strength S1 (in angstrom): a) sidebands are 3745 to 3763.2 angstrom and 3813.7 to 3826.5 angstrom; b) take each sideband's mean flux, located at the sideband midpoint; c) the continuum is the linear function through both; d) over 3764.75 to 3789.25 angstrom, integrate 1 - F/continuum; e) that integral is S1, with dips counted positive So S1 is 6.2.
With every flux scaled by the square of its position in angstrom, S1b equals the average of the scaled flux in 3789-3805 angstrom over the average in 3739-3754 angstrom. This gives 0.4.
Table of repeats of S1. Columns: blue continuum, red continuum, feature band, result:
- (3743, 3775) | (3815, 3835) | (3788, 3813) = 5.7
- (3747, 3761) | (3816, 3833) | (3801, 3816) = 2.6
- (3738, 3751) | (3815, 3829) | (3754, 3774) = 4.0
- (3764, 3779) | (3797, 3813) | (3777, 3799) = 1.7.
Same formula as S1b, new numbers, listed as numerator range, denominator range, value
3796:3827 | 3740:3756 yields 0.44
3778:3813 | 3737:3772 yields 0.53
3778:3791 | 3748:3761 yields 0.58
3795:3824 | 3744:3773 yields 0.53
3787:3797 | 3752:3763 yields 0.58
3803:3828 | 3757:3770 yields 0.62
